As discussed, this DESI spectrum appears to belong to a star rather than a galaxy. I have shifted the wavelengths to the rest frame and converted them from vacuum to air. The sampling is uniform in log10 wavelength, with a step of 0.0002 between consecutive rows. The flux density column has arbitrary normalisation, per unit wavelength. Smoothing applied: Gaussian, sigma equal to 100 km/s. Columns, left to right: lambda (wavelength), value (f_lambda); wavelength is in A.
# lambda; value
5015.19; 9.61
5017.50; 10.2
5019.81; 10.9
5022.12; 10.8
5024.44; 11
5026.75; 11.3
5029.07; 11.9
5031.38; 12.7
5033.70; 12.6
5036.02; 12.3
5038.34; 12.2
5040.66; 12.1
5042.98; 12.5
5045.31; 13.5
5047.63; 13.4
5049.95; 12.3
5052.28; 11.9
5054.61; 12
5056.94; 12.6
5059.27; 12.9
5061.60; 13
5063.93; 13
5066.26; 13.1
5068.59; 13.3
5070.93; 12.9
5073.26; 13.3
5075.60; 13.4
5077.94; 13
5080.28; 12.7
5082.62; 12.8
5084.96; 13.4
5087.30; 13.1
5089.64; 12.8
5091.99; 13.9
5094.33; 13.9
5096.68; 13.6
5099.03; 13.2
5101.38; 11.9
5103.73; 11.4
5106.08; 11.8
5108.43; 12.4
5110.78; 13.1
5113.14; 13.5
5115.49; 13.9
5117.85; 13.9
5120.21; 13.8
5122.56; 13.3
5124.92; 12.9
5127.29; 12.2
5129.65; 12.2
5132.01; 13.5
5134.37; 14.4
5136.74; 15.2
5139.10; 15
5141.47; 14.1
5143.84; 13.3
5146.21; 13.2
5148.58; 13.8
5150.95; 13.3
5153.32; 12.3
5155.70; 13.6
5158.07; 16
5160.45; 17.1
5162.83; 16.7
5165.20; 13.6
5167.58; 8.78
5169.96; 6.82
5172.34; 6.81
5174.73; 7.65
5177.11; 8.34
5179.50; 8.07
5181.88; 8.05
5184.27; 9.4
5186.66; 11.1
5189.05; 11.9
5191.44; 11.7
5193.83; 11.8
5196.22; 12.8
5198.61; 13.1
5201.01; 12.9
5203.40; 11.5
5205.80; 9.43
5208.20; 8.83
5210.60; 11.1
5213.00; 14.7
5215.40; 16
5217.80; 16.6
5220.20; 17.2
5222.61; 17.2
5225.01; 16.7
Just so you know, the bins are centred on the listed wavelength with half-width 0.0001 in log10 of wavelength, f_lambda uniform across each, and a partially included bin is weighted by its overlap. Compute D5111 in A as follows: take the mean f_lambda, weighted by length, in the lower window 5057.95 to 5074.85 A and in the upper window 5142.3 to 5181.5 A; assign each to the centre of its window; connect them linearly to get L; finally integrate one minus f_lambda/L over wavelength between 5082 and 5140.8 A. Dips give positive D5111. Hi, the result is -3.8 A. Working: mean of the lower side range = 13.1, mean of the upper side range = 11.8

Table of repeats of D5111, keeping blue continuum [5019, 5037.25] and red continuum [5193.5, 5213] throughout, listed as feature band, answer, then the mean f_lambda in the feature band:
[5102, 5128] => -2.8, 12.9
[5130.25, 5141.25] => -2.6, 14.4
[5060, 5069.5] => -1.1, 13.1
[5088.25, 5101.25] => -1.9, 13.3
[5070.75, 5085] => -1.7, 13.1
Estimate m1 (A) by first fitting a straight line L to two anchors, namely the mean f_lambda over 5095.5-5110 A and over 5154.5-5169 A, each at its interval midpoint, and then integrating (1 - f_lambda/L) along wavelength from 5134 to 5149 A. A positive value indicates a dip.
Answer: -0.65 A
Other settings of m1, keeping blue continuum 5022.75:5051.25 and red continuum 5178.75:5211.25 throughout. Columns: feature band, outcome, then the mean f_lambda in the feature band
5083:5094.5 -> -1.47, 13.3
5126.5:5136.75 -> -1.72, 13.4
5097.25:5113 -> -1.02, 12.4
